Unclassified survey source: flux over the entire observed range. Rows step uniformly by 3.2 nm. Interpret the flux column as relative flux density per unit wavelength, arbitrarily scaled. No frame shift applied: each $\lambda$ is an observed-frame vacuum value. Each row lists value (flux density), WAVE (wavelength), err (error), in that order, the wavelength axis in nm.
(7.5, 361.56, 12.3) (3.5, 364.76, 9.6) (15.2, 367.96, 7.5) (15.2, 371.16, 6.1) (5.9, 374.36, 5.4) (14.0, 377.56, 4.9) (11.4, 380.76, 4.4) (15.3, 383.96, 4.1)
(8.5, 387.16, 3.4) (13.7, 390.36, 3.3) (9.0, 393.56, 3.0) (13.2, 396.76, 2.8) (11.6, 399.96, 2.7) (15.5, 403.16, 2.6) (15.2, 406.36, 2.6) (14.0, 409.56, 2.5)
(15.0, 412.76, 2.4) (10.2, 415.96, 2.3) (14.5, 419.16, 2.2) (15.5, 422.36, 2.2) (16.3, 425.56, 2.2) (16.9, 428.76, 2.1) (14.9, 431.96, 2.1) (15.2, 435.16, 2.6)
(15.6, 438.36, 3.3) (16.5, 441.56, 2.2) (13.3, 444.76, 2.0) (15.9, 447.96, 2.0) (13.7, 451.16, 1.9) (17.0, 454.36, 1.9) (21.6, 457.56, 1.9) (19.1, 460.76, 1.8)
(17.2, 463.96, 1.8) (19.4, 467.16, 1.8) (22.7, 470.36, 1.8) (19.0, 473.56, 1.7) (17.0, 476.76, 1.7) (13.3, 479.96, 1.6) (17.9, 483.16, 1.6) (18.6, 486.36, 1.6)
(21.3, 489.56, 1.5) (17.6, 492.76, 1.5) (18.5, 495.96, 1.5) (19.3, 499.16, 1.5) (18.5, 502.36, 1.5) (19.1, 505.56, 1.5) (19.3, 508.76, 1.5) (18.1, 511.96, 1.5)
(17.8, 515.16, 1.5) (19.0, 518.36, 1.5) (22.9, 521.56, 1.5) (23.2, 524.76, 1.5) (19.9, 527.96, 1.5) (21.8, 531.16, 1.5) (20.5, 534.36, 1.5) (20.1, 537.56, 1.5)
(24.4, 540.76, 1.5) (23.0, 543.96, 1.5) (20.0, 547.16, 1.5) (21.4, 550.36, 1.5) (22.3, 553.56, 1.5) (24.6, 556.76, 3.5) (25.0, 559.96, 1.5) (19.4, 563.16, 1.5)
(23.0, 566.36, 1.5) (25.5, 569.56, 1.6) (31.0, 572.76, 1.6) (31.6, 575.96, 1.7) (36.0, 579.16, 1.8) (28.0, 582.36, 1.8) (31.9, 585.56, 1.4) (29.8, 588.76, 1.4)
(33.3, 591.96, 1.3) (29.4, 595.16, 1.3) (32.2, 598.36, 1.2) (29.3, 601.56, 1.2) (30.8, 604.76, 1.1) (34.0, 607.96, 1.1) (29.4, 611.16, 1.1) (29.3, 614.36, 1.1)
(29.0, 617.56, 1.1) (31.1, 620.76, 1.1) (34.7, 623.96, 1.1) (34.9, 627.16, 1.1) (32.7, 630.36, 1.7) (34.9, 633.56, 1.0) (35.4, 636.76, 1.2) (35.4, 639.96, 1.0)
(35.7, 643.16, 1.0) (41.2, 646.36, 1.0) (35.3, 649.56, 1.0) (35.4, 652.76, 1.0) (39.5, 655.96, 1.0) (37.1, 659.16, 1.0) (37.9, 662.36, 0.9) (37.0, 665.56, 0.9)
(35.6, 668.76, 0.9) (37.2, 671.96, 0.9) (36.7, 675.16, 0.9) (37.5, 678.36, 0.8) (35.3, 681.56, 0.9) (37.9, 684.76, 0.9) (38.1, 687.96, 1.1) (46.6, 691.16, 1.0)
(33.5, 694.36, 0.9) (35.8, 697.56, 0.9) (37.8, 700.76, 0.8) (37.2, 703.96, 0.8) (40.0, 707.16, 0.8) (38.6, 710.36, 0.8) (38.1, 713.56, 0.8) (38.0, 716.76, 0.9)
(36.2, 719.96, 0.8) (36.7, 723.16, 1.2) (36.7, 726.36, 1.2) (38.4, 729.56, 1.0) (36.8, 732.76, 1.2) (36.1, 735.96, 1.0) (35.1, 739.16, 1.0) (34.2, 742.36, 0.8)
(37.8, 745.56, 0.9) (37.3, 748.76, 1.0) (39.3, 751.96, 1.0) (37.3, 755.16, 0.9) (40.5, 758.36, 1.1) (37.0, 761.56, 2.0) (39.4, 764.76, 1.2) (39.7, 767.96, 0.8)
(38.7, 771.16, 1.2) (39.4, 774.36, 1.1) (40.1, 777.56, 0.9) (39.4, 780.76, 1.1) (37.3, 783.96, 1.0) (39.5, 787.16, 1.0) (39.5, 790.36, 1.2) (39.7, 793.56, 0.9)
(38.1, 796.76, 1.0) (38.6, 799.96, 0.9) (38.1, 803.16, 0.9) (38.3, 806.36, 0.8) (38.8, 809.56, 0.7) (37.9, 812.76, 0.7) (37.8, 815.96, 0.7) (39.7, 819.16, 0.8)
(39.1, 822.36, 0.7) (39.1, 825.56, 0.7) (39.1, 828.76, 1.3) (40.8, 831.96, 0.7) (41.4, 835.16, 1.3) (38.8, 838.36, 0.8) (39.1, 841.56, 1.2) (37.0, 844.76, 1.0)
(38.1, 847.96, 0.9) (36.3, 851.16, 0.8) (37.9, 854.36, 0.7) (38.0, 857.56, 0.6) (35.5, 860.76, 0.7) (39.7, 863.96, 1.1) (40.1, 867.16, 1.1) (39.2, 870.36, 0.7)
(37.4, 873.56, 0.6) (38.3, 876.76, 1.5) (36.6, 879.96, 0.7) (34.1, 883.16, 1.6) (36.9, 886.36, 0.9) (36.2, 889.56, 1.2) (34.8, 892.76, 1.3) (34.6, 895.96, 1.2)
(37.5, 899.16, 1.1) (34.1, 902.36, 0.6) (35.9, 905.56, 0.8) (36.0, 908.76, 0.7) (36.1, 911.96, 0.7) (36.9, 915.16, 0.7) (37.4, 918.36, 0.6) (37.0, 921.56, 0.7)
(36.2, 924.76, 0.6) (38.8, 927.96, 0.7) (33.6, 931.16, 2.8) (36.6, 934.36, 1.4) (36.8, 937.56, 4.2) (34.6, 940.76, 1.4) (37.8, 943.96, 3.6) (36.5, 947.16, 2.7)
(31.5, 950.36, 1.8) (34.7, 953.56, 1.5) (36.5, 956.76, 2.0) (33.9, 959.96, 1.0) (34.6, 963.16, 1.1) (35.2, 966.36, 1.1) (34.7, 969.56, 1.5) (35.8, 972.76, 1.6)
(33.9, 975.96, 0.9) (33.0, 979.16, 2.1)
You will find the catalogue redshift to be 0.43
